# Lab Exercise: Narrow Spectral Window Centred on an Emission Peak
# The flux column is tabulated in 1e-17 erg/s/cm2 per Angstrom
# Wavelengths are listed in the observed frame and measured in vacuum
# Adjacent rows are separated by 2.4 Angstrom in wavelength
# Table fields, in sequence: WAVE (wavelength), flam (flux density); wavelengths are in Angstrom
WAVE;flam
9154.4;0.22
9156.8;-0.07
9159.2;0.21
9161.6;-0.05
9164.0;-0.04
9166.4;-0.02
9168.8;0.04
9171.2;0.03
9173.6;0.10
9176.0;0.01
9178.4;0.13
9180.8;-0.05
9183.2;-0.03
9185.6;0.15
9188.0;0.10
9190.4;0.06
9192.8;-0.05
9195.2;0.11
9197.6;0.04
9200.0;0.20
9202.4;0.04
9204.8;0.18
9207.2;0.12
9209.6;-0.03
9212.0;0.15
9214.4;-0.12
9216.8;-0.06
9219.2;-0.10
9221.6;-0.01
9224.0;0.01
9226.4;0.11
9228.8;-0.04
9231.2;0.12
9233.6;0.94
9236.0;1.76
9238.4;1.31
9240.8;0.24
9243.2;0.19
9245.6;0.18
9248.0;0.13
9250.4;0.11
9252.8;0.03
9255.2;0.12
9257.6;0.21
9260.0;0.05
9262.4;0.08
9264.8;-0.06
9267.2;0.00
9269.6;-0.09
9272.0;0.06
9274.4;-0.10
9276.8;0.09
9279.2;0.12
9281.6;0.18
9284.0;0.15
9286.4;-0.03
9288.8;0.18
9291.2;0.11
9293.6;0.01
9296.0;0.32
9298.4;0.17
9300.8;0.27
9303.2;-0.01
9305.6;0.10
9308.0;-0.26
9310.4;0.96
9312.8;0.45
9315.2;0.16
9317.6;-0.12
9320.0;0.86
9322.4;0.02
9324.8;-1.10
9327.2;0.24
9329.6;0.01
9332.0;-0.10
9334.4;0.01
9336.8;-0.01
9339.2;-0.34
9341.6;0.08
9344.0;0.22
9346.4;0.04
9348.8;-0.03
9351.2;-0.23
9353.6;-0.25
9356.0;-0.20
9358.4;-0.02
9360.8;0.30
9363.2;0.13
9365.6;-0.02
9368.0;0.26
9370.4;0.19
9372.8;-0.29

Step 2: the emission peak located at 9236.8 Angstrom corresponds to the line Hbeta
